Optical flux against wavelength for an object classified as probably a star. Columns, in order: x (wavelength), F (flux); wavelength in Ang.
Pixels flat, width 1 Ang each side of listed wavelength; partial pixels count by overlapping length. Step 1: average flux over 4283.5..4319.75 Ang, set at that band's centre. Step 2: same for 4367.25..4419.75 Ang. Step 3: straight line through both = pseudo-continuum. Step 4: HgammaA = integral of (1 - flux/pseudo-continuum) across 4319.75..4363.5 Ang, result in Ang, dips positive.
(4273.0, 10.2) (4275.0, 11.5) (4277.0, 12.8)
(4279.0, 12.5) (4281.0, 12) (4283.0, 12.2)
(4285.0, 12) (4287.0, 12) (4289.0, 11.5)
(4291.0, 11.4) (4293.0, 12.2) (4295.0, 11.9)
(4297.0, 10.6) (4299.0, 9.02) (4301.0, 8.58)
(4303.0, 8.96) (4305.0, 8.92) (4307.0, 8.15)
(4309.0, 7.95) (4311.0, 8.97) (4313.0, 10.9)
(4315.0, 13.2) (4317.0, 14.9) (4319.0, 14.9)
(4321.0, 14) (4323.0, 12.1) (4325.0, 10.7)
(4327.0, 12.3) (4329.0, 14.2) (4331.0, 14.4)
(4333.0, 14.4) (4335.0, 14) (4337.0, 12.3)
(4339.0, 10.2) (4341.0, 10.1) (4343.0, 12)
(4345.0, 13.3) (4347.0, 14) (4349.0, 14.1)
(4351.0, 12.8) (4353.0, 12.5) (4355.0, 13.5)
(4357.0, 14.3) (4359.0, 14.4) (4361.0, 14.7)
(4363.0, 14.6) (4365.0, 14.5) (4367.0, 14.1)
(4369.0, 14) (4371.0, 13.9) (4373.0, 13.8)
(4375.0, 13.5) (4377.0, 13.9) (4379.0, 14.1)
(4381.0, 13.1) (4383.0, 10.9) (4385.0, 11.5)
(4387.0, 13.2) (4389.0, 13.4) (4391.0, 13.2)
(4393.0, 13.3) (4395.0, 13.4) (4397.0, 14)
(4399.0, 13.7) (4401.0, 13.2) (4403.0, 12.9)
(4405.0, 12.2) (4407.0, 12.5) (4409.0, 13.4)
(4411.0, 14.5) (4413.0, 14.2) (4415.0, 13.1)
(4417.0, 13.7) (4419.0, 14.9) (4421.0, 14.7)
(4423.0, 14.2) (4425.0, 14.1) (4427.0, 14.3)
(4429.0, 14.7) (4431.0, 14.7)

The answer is -4.24 Ang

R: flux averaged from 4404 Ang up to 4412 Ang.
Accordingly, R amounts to 13.1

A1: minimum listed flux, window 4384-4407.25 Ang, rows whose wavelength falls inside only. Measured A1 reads 11.5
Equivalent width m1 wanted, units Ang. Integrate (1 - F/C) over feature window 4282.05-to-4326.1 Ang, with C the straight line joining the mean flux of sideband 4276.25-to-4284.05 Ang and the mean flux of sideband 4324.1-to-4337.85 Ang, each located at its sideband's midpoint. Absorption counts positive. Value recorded 5.60 Ang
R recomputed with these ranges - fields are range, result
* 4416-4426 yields 14.3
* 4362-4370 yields 14.3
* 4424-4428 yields 14.2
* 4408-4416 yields 13.8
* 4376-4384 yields 13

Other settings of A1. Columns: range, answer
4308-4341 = 7.95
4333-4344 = 10.1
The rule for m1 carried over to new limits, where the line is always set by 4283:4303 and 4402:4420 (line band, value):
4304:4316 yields 1.8 Ang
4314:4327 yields -1.9 Ang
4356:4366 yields -1.7 Ang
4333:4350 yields -0.9 Ang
